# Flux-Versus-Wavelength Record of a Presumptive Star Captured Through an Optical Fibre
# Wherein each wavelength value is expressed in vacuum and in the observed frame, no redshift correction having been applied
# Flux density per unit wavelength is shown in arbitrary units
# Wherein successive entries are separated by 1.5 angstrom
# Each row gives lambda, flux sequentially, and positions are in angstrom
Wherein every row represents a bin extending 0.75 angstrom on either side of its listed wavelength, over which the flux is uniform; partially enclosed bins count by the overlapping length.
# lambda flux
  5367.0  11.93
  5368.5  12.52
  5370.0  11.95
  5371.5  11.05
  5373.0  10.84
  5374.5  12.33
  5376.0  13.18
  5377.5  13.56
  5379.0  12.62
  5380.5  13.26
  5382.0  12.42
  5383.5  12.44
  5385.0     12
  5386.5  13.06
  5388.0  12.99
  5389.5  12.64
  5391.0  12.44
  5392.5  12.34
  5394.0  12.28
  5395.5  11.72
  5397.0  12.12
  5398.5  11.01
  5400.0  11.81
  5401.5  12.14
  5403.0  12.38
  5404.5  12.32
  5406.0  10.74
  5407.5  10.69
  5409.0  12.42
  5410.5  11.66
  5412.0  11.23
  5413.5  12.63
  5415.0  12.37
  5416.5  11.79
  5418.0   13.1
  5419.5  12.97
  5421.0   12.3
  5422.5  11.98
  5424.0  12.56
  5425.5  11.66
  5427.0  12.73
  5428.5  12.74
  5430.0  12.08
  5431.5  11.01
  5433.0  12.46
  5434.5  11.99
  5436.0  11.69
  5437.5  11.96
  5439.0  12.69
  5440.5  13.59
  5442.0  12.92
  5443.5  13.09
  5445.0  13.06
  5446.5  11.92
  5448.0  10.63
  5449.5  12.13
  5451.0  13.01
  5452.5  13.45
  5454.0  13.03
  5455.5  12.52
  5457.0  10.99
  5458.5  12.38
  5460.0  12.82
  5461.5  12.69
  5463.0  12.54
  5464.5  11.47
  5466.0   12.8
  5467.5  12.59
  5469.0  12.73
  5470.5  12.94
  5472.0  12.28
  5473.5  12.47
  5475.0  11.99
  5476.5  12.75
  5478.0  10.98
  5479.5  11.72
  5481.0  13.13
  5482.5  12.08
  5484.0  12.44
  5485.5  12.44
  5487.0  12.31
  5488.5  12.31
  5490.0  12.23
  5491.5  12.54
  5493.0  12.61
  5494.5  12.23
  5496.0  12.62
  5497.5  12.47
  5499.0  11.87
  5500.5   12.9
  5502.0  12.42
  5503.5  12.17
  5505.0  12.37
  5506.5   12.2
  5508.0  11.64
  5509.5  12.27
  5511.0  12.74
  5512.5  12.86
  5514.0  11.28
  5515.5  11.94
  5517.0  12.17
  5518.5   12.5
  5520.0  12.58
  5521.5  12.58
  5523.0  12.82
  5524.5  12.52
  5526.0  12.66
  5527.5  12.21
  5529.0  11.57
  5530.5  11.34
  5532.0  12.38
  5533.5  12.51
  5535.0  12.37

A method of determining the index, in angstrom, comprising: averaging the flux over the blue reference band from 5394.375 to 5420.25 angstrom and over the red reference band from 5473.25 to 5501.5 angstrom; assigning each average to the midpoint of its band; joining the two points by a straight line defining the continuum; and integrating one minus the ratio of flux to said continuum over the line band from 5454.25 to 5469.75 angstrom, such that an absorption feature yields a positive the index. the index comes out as -0.22 angstrom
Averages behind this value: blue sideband 12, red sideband 12.3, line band 12.4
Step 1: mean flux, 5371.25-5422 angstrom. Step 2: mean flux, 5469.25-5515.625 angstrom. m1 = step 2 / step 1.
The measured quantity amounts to 1.01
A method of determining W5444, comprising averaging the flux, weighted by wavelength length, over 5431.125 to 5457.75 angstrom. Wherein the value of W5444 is 12.4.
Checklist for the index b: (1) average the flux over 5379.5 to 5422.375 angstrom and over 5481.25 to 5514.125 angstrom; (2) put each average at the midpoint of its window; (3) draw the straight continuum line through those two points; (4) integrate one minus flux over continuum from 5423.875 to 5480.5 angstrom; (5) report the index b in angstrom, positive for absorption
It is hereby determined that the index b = -0.33 angstrom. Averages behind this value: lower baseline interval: 12.2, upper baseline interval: 12.4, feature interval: 12.3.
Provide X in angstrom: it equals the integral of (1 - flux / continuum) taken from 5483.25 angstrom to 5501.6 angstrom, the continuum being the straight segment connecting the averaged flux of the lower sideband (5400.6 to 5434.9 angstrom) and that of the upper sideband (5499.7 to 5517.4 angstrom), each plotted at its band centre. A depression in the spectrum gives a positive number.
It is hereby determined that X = -0.3 angstrom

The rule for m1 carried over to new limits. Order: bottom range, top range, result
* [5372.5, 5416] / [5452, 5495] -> 1.02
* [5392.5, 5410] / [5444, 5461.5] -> 1.05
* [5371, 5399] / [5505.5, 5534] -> 0.99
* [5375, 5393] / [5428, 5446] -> 0.98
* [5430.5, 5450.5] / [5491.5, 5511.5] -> 1.01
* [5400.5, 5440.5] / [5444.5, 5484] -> 1.02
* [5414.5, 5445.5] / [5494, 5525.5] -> 0.99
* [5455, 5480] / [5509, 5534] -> 1.00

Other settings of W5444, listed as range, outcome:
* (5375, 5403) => 12.4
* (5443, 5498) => 12.4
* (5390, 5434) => 12.1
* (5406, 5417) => 11.8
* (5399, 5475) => 12.3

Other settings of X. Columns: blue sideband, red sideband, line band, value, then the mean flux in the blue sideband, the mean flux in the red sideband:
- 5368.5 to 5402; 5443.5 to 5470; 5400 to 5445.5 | 0.51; 12.3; 12.4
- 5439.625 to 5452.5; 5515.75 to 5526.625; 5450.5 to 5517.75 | 1.05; 12.6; 12.5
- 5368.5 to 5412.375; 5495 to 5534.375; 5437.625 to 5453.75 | -0.56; 12.1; 12.3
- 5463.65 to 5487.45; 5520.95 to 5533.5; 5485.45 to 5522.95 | -0.14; 12.3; 12.3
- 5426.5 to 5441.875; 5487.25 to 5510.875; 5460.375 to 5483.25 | -0.05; 12.3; 12.3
